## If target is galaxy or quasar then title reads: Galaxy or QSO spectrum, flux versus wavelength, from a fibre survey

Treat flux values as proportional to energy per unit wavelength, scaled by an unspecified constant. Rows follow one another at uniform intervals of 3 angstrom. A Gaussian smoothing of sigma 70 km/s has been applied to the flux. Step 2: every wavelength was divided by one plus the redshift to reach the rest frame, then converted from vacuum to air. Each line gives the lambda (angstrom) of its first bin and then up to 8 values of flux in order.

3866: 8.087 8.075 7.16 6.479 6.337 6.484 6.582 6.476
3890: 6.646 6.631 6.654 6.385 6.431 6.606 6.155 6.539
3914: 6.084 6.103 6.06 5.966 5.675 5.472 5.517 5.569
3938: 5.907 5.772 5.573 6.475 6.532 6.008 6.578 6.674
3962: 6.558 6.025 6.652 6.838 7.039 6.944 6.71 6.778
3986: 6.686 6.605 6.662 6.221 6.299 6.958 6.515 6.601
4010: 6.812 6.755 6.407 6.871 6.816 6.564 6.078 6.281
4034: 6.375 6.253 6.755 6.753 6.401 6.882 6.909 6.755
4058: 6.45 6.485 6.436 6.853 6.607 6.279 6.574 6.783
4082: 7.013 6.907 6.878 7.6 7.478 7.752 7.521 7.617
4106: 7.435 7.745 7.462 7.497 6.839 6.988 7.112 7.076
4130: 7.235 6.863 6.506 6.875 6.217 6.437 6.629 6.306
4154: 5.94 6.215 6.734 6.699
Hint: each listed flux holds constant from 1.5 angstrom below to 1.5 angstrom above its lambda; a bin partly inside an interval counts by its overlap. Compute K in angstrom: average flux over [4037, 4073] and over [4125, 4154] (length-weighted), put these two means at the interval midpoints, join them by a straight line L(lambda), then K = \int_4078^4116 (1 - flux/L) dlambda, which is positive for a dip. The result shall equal -4.2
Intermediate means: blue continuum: 6.63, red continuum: 6.65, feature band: 7.37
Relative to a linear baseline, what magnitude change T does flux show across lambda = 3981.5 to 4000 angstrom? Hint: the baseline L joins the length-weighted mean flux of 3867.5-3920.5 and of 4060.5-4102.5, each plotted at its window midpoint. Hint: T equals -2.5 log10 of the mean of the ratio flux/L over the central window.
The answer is 0.04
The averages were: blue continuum 6.56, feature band 6.55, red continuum 6.97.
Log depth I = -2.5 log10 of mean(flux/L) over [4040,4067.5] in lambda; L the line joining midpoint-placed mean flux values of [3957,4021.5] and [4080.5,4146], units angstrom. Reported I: 0.04 mag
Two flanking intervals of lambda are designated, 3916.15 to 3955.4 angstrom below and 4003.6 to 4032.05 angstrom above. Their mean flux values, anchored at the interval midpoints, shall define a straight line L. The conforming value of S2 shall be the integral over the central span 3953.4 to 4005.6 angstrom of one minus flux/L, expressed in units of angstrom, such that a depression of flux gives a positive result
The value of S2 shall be -3.0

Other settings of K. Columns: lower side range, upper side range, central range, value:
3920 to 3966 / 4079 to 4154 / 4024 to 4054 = 0.3 angstrom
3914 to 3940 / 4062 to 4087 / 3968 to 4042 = -4.2 angstrom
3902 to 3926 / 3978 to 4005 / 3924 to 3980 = 1.6 angstrom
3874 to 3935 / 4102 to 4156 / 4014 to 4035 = 0.4 angstrom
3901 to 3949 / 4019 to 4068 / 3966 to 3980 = -1.3 angstrom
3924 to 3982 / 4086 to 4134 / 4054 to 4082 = 1.7 angstrom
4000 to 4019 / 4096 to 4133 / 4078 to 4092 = 0.2 angstrom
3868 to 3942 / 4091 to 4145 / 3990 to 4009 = 0.4 angstrom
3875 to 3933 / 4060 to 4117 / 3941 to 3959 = 0.7 angstrom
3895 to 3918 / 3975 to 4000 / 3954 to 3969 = 0.2 angstrom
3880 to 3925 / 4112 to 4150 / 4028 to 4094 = 0.4 angstrom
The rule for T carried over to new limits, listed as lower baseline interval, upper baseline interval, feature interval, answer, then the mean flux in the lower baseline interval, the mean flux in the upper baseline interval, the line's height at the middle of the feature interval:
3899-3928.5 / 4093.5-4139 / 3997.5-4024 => 0.00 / 6.17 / 7.26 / 6.69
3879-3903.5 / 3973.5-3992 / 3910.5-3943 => 0.13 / 6.53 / 6.77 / 6.62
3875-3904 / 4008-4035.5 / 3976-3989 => -0.03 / 6.51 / 6.55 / 6.54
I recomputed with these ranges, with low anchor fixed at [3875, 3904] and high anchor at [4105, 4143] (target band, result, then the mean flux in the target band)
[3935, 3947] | 0.143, 5.82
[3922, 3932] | 0.167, 5.66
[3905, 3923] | 0.062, 6.2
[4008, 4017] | 0.022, 6.67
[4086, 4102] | -0.065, 7.43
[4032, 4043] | 0.061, 6.49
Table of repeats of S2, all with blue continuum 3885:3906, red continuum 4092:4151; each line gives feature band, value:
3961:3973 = 0.3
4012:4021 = 0.2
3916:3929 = 1.4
